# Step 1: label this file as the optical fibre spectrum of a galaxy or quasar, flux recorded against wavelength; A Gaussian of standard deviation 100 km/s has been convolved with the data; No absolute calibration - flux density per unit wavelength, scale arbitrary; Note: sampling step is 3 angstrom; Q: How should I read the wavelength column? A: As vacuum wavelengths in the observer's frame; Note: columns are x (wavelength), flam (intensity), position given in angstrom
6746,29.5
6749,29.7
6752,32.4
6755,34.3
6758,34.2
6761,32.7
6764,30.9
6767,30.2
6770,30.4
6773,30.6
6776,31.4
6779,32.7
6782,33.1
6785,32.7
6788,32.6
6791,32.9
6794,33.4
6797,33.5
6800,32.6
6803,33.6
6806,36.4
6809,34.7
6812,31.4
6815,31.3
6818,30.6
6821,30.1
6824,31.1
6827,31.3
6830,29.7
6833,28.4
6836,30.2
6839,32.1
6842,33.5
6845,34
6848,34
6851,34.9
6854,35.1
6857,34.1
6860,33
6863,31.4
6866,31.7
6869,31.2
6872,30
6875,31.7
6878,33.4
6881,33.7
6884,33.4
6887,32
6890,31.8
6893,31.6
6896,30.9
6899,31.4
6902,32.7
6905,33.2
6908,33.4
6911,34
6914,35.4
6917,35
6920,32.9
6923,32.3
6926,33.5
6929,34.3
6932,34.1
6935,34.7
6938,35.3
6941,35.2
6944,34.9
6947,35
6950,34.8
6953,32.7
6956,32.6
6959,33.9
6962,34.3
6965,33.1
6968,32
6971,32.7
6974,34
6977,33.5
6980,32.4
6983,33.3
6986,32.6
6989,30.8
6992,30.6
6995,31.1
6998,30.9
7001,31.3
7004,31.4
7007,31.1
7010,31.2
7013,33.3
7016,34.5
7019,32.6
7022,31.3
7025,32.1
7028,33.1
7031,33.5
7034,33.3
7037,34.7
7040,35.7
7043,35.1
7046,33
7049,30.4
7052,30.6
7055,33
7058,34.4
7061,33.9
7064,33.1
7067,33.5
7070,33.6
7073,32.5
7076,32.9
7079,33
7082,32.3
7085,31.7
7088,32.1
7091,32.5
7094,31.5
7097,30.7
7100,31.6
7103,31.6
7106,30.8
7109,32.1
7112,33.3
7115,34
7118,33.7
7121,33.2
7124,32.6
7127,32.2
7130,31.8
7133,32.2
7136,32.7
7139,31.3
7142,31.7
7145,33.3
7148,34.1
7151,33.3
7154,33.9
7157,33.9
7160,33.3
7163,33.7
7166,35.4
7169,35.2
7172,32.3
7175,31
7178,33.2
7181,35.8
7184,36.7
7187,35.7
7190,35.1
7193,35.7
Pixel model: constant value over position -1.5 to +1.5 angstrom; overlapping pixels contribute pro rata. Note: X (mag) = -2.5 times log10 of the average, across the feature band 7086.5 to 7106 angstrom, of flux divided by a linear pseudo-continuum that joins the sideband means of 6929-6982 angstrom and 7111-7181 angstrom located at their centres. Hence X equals 0.06 mag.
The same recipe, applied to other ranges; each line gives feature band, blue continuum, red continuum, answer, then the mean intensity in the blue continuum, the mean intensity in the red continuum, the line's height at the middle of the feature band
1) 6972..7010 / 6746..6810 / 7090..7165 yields 0.02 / 32.5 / 32.6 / 32.6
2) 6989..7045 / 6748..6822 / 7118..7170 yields 0.01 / 32.4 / 33.2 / 32.9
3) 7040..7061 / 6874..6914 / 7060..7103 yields -0.02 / 32.7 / 32.4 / 32.5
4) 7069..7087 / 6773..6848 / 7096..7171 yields 0.00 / 32.2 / 32.9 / 32.8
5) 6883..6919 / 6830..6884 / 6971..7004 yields -0.02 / 32.4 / 32.1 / 32.3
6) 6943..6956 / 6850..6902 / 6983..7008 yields -0.08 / 32.4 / 31.4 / 31.8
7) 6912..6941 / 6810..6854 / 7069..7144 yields -0.07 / 31.8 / 32.3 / 32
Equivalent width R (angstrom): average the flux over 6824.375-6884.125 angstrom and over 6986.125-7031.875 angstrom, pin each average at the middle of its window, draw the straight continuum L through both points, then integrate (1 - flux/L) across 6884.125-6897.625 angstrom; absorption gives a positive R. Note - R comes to 0.2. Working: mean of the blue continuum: 32.3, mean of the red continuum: 31.9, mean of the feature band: 31.8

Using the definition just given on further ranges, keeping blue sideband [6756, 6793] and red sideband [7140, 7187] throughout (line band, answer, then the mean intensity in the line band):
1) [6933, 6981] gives -1.4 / 33.8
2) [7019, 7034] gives 0.3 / 32.6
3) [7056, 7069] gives -0.1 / 33.7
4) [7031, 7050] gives -0.3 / 33.8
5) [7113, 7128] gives 0.2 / 33.2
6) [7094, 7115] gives 1.1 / 31.8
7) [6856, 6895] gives 0.4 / 32.2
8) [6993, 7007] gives 0.8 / 31.1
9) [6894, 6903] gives 0.3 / 31.6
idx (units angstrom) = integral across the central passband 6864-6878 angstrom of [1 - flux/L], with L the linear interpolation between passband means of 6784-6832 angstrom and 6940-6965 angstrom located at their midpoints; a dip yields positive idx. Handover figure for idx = 0.7 angstrom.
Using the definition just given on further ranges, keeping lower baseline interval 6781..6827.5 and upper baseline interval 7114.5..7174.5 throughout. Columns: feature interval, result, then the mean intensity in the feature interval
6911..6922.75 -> -0.49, 34.2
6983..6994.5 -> 0.46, 31.6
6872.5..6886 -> -0.03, 32.8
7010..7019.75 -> -0.07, 33.2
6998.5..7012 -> 0.66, 31.3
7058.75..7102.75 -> 0.72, 32.5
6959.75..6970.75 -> -0.09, 33.1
